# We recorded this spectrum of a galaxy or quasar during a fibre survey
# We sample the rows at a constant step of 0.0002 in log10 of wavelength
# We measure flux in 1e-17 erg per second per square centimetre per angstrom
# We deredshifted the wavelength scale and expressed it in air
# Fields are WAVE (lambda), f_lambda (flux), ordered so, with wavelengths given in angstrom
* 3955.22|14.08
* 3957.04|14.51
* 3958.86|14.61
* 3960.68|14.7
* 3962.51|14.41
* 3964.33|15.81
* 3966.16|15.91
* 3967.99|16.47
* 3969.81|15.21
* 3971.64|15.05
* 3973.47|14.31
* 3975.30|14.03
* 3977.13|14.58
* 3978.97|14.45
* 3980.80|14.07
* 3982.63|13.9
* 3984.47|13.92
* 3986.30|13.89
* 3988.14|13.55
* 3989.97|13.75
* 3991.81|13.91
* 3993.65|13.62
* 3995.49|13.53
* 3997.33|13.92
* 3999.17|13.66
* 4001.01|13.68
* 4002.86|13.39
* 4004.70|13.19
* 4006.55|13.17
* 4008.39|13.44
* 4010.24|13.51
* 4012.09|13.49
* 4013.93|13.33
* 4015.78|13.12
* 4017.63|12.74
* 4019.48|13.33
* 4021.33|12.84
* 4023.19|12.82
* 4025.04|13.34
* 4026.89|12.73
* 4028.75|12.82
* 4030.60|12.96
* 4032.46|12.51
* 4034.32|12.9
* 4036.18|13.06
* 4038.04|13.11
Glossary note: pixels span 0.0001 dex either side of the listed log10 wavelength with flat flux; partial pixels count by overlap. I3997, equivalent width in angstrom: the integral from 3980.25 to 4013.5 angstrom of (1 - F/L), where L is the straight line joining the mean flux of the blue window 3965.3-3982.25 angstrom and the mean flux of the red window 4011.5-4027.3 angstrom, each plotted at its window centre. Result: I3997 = 0.8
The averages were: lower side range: 14.9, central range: 13.6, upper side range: 13.1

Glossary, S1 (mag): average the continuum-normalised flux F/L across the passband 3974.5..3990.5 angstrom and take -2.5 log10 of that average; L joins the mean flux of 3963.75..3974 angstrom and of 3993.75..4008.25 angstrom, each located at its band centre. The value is 0.05 mag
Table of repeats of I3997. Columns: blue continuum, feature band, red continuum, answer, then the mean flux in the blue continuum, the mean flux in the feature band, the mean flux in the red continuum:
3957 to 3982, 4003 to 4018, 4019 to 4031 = 0.2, 14.9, 13.3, 13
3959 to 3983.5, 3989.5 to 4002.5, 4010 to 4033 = 0.2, 14.8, 13.7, 13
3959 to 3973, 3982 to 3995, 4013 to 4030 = 0.5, 15.3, 13.8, 13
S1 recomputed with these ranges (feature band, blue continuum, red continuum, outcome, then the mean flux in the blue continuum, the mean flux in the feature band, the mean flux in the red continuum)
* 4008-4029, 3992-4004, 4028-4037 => 0.00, 13.6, 13.1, 12.8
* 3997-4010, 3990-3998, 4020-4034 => 0.00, 13.7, 13.5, 12.9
